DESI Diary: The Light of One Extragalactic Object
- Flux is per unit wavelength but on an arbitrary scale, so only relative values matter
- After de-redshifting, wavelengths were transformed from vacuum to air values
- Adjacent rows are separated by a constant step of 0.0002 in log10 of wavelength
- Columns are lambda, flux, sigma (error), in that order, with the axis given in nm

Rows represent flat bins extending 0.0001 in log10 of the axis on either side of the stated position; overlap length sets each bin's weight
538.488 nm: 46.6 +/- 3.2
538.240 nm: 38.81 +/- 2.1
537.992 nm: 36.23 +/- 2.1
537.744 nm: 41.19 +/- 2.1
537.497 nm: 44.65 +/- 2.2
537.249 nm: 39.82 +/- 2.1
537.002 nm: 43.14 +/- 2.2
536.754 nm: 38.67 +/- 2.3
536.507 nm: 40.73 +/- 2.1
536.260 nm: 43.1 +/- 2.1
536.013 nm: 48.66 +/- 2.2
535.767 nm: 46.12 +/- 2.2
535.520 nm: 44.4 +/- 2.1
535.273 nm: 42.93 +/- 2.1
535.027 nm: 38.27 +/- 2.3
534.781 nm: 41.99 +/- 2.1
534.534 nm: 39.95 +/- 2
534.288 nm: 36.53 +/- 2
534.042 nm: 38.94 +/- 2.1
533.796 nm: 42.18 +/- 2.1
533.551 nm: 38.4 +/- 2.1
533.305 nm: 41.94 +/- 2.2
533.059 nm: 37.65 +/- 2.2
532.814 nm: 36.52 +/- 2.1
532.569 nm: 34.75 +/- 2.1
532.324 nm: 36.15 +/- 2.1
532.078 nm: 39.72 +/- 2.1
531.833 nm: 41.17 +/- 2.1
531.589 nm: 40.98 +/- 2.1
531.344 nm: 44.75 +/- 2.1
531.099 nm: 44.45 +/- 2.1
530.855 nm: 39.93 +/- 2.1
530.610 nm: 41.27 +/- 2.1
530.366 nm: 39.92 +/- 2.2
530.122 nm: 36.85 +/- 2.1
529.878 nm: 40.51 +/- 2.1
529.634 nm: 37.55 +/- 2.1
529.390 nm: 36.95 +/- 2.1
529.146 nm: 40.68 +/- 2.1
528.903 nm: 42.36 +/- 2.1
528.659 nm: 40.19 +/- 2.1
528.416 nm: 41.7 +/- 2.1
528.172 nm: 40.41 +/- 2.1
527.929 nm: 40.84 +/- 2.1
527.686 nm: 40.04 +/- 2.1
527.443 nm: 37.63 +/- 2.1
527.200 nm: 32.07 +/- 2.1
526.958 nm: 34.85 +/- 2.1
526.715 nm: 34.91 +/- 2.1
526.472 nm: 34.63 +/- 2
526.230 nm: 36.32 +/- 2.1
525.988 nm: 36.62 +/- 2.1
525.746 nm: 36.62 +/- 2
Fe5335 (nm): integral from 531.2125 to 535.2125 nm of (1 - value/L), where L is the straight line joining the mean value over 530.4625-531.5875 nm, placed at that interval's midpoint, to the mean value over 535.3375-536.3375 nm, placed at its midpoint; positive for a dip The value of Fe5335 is 0.40 nm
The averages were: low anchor 42.4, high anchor 45.5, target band 39.4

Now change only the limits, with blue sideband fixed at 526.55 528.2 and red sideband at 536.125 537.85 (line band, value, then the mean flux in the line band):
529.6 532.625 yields -0.10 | 40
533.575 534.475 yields 0.02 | 39.2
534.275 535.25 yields 0.02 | 39.9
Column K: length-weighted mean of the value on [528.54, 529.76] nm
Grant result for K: 39.5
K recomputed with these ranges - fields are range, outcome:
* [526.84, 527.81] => 36.2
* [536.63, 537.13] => 40.9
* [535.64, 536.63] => 44.7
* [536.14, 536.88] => 40.8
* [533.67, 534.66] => 39.4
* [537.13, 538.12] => 40.5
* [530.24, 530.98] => 40.4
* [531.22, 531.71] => 42.8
